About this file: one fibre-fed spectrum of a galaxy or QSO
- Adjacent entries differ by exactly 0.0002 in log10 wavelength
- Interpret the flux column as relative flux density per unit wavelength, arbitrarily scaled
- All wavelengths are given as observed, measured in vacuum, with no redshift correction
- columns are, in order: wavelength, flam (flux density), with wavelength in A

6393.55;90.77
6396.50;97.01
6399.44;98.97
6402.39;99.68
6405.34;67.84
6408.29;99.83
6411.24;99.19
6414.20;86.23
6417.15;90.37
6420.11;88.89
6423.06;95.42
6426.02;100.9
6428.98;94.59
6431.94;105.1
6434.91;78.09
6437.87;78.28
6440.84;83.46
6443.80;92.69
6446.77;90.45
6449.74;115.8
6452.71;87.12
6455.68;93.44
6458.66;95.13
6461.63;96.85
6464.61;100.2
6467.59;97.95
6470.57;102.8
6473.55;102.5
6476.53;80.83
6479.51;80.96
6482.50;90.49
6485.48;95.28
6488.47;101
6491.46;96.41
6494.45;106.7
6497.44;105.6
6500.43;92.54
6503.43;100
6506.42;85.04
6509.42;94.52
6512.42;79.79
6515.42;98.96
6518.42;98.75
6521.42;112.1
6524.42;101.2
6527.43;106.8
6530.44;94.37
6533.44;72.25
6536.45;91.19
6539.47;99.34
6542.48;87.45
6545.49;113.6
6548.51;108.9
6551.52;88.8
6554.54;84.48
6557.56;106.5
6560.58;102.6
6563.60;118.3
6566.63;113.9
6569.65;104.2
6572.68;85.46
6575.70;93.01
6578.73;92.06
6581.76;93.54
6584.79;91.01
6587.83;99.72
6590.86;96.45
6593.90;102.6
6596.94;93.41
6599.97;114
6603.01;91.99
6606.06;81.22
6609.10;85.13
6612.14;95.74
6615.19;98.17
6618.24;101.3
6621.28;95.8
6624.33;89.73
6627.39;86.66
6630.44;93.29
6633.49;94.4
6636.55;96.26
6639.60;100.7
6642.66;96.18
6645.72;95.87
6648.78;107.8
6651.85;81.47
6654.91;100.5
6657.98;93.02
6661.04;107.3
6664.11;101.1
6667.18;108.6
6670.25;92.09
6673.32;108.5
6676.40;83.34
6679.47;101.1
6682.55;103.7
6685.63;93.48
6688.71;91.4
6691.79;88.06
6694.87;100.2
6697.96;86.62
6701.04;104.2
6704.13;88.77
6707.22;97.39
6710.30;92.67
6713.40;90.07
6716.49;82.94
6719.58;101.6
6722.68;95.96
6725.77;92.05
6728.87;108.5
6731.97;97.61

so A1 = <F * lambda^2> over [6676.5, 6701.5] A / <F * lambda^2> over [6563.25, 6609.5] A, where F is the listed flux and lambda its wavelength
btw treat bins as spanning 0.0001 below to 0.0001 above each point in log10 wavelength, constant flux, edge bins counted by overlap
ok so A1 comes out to 1.01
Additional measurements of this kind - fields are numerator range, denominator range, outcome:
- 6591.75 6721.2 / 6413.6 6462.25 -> 1.10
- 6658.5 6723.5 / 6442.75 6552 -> 1.06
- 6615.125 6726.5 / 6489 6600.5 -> 1.02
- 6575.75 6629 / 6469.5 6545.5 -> 1.02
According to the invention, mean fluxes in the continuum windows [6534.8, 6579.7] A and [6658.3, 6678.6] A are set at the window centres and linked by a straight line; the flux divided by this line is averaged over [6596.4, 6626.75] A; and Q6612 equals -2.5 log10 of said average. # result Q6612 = 0.057 mag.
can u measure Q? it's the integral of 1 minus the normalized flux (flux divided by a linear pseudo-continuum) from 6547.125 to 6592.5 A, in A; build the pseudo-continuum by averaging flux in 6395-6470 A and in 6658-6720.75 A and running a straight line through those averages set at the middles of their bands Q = -1.8 A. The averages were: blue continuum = 93.4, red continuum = 96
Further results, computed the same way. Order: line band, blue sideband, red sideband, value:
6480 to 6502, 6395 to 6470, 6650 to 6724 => -0.83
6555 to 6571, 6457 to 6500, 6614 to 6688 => -1.78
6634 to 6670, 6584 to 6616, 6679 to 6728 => -1.40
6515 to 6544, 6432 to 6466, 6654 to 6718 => -0.78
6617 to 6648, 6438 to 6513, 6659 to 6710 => 0.39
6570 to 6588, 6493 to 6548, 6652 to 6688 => 0.89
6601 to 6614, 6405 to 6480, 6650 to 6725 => 0.69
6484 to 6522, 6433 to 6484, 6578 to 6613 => -1.63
